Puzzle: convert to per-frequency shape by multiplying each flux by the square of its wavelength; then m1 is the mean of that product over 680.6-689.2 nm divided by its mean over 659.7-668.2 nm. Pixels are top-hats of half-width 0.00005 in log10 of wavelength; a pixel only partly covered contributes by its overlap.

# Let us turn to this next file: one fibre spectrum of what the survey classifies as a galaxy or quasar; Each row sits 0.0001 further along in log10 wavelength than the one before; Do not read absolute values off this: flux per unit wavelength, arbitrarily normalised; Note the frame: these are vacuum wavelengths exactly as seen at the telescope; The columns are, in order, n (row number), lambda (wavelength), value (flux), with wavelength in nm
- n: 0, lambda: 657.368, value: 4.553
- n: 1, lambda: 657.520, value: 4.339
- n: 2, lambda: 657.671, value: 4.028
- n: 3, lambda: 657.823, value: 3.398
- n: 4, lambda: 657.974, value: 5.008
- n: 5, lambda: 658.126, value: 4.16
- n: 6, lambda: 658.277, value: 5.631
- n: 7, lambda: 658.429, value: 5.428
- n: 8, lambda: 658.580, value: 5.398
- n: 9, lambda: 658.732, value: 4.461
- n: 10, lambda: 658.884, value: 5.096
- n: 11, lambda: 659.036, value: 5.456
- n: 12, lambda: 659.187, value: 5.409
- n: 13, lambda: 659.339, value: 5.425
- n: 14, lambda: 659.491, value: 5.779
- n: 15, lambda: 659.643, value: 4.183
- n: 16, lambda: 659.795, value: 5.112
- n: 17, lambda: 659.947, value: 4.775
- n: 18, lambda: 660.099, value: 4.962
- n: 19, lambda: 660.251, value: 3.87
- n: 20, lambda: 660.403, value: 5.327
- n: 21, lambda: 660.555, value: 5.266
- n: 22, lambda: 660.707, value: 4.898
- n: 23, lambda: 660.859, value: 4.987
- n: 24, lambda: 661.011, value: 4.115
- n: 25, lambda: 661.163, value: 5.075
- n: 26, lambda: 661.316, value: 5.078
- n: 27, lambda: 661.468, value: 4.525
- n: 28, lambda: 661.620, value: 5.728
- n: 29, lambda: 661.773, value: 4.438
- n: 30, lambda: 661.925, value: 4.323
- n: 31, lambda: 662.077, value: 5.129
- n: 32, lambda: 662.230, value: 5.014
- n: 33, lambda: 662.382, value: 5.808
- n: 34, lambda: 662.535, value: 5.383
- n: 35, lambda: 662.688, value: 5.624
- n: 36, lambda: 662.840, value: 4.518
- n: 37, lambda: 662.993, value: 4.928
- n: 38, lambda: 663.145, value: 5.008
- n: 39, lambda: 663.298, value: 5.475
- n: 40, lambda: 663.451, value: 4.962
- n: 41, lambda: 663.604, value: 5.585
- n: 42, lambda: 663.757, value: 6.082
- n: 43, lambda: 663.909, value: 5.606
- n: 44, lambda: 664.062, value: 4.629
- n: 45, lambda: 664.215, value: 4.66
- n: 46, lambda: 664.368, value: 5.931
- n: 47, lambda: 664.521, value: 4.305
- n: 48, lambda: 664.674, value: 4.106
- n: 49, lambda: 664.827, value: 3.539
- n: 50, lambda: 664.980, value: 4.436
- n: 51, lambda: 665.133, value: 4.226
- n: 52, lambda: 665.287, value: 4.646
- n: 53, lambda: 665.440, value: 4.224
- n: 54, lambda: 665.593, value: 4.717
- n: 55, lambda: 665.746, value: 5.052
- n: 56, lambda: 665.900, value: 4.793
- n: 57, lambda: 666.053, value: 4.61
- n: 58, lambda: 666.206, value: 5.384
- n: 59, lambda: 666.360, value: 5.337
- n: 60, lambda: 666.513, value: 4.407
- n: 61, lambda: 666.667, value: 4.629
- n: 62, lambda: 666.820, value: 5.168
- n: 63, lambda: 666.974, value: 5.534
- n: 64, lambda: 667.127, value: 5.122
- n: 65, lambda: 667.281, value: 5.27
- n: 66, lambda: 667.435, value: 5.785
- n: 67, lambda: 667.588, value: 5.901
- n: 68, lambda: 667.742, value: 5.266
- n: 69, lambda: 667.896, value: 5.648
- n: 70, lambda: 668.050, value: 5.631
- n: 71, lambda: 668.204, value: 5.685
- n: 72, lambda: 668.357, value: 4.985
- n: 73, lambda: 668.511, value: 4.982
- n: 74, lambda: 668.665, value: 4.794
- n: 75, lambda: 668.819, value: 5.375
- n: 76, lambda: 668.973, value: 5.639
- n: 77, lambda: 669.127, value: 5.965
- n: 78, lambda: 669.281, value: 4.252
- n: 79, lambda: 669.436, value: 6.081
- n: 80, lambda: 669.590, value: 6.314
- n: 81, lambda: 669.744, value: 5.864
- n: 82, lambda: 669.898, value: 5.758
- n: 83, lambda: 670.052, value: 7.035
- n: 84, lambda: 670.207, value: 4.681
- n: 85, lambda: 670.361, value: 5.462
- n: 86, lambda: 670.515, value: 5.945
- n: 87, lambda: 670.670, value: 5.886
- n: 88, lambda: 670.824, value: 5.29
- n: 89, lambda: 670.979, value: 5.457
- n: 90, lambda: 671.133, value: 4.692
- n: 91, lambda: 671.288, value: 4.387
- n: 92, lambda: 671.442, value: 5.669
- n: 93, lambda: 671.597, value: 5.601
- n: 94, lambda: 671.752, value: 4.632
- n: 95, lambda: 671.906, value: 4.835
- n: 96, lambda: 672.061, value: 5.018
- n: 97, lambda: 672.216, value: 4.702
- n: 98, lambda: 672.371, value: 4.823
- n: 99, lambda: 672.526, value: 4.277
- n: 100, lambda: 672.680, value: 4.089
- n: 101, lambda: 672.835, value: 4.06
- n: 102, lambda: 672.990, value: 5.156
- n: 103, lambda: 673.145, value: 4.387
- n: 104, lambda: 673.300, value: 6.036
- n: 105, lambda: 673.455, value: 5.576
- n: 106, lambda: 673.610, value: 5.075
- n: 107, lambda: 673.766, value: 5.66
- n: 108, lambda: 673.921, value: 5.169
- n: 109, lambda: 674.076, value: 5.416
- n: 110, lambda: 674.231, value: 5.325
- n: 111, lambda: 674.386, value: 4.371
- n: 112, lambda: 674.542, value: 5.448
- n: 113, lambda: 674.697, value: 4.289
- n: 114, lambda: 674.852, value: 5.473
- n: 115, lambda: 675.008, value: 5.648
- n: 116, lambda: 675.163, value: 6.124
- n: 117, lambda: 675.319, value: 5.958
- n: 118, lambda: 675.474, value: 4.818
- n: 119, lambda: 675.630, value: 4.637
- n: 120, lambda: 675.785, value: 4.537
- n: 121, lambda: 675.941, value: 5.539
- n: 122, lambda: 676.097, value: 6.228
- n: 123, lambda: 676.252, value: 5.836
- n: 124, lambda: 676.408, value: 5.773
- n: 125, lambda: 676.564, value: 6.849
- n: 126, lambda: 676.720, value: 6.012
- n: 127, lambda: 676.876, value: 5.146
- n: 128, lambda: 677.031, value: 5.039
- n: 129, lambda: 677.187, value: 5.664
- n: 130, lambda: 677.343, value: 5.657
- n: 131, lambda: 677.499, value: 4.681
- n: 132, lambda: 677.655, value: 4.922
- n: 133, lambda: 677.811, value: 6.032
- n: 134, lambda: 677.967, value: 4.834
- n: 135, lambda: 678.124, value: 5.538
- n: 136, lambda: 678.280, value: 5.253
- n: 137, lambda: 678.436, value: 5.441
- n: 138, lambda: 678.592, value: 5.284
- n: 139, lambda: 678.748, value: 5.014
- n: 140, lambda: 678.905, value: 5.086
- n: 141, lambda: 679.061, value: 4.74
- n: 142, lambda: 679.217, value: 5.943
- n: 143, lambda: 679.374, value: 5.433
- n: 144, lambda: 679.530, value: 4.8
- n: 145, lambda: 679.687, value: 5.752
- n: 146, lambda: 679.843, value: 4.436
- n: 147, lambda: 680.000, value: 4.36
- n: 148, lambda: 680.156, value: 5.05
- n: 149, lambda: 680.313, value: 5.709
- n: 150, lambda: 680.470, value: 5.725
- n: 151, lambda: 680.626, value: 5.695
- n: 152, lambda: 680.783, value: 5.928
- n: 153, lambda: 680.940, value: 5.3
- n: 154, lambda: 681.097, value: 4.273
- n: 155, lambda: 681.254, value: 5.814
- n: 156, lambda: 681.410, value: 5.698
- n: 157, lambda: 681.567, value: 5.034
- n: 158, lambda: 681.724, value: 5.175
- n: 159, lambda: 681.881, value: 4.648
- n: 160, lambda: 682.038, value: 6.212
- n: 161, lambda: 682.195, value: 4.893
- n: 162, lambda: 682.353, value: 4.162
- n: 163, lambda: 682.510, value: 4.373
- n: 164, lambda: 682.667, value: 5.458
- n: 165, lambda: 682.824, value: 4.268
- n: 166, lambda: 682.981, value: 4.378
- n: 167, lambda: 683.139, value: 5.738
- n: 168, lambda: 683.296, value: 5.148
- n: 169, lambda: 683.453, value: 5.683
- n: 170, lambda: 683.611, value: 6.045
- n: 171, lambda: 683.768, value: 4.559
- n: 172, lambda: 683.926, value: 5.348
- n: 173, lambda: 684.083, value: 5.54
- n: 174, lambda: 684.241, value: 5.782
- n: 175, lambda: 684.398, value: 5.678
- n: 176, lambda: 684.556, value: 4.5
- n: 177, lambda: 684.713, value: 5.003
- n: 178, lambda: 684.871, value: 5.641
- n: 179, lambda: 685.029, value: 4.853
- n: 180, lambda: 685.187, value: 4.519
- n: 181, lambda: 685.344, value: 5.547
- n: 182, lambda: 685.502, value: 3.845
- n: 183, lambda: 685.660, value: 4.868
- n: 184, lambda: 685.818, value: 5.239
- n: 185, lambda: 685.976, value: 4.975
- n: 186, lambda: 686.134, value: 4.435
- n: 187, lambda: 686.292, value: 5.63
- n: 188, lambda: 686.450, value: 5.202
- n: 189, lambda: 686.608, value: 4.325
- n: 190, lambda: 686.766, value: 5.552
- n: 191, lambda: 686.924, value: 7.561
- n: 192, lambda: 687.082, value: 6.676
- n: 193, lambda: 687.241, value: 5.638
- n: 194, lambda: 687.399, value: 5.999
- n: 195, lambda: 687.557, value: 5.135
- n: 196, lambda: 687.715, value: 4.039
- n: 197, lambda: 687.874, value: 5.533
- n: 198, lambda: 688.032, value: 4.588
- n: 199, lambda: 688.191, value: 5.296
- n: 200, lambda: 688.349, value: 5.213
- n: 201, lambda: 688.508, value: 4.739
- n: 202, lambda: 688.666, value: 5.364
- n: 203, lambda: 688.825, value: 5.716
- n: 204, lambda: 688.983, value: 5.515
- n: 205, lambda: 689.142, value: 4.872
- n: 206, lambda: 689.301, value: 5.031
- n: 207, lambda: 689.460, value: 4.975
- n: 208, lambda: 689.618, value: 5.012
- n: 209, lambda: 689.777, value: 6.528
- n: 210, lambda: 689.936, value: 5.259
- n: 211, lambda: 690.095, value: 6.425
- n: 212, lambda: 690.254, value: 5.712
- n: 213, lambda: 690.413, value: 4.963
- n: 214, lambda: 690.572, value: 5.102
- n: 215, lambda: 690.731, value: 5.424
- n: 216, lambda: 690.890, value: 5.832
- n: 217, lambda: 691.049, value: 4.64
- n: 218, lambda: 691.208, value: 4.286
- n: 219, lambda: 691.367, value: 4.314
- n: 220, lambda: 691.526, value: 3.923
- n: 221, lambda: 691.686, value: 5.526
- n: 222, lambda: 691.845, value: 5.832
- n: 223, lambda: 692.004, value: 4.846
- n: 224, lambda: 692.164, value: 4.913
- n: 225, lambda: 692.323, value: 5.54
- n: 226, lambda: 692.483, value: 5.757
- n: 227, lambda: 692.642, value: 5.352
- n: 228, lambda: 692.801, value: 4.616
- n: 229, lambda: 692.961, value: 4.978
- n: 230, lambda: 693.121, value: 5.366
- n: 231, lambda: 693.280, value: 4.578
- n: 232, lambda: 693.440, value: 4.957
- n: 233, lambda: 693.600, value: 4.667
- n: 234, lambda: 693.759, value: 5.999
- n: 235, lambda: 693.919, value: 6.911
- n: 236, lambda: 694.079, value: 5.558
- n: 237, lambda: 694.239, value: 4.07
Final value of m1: 1.11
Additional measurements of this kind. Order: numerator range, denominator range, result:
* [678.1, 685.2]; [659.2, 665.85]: 1.12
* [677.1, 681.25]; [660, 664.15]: 1.10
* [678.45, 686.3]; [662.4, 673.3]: 1.05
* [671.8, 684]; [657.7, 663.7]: 1.10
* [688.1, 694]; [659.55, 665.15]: 1.16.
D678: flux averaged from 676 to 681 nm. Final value 5.41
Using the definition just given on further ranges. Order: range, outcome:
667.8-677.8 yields 5.32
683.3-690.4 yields 5.3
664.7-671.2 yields 5.22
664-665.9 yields 4.55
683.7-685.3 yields 5.16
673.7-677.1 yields 5.42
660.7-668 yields 5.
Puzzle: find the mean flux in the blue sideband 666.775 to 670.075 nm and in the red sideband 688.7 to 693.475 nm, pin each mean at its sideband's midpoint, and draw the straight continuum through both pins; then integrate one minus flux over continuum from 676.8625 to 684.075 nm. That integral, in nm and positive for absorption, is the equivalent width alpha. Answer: 0.19 nm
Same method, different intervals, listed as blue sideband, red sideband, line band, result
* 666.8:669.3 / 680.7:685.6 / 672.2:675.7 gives 0.14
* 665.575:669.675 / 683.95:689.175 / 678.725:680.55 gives 0.03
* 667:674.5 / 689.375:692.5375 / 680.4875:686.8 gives 0.15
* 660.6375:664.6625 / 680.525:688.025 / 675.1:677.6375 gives -0.17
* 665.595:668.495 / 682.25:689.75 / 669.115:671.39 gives -0.14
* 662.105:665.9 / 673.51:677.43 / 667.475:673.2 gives -0.06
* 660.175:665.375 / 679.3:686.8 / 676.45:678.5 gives -0.16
